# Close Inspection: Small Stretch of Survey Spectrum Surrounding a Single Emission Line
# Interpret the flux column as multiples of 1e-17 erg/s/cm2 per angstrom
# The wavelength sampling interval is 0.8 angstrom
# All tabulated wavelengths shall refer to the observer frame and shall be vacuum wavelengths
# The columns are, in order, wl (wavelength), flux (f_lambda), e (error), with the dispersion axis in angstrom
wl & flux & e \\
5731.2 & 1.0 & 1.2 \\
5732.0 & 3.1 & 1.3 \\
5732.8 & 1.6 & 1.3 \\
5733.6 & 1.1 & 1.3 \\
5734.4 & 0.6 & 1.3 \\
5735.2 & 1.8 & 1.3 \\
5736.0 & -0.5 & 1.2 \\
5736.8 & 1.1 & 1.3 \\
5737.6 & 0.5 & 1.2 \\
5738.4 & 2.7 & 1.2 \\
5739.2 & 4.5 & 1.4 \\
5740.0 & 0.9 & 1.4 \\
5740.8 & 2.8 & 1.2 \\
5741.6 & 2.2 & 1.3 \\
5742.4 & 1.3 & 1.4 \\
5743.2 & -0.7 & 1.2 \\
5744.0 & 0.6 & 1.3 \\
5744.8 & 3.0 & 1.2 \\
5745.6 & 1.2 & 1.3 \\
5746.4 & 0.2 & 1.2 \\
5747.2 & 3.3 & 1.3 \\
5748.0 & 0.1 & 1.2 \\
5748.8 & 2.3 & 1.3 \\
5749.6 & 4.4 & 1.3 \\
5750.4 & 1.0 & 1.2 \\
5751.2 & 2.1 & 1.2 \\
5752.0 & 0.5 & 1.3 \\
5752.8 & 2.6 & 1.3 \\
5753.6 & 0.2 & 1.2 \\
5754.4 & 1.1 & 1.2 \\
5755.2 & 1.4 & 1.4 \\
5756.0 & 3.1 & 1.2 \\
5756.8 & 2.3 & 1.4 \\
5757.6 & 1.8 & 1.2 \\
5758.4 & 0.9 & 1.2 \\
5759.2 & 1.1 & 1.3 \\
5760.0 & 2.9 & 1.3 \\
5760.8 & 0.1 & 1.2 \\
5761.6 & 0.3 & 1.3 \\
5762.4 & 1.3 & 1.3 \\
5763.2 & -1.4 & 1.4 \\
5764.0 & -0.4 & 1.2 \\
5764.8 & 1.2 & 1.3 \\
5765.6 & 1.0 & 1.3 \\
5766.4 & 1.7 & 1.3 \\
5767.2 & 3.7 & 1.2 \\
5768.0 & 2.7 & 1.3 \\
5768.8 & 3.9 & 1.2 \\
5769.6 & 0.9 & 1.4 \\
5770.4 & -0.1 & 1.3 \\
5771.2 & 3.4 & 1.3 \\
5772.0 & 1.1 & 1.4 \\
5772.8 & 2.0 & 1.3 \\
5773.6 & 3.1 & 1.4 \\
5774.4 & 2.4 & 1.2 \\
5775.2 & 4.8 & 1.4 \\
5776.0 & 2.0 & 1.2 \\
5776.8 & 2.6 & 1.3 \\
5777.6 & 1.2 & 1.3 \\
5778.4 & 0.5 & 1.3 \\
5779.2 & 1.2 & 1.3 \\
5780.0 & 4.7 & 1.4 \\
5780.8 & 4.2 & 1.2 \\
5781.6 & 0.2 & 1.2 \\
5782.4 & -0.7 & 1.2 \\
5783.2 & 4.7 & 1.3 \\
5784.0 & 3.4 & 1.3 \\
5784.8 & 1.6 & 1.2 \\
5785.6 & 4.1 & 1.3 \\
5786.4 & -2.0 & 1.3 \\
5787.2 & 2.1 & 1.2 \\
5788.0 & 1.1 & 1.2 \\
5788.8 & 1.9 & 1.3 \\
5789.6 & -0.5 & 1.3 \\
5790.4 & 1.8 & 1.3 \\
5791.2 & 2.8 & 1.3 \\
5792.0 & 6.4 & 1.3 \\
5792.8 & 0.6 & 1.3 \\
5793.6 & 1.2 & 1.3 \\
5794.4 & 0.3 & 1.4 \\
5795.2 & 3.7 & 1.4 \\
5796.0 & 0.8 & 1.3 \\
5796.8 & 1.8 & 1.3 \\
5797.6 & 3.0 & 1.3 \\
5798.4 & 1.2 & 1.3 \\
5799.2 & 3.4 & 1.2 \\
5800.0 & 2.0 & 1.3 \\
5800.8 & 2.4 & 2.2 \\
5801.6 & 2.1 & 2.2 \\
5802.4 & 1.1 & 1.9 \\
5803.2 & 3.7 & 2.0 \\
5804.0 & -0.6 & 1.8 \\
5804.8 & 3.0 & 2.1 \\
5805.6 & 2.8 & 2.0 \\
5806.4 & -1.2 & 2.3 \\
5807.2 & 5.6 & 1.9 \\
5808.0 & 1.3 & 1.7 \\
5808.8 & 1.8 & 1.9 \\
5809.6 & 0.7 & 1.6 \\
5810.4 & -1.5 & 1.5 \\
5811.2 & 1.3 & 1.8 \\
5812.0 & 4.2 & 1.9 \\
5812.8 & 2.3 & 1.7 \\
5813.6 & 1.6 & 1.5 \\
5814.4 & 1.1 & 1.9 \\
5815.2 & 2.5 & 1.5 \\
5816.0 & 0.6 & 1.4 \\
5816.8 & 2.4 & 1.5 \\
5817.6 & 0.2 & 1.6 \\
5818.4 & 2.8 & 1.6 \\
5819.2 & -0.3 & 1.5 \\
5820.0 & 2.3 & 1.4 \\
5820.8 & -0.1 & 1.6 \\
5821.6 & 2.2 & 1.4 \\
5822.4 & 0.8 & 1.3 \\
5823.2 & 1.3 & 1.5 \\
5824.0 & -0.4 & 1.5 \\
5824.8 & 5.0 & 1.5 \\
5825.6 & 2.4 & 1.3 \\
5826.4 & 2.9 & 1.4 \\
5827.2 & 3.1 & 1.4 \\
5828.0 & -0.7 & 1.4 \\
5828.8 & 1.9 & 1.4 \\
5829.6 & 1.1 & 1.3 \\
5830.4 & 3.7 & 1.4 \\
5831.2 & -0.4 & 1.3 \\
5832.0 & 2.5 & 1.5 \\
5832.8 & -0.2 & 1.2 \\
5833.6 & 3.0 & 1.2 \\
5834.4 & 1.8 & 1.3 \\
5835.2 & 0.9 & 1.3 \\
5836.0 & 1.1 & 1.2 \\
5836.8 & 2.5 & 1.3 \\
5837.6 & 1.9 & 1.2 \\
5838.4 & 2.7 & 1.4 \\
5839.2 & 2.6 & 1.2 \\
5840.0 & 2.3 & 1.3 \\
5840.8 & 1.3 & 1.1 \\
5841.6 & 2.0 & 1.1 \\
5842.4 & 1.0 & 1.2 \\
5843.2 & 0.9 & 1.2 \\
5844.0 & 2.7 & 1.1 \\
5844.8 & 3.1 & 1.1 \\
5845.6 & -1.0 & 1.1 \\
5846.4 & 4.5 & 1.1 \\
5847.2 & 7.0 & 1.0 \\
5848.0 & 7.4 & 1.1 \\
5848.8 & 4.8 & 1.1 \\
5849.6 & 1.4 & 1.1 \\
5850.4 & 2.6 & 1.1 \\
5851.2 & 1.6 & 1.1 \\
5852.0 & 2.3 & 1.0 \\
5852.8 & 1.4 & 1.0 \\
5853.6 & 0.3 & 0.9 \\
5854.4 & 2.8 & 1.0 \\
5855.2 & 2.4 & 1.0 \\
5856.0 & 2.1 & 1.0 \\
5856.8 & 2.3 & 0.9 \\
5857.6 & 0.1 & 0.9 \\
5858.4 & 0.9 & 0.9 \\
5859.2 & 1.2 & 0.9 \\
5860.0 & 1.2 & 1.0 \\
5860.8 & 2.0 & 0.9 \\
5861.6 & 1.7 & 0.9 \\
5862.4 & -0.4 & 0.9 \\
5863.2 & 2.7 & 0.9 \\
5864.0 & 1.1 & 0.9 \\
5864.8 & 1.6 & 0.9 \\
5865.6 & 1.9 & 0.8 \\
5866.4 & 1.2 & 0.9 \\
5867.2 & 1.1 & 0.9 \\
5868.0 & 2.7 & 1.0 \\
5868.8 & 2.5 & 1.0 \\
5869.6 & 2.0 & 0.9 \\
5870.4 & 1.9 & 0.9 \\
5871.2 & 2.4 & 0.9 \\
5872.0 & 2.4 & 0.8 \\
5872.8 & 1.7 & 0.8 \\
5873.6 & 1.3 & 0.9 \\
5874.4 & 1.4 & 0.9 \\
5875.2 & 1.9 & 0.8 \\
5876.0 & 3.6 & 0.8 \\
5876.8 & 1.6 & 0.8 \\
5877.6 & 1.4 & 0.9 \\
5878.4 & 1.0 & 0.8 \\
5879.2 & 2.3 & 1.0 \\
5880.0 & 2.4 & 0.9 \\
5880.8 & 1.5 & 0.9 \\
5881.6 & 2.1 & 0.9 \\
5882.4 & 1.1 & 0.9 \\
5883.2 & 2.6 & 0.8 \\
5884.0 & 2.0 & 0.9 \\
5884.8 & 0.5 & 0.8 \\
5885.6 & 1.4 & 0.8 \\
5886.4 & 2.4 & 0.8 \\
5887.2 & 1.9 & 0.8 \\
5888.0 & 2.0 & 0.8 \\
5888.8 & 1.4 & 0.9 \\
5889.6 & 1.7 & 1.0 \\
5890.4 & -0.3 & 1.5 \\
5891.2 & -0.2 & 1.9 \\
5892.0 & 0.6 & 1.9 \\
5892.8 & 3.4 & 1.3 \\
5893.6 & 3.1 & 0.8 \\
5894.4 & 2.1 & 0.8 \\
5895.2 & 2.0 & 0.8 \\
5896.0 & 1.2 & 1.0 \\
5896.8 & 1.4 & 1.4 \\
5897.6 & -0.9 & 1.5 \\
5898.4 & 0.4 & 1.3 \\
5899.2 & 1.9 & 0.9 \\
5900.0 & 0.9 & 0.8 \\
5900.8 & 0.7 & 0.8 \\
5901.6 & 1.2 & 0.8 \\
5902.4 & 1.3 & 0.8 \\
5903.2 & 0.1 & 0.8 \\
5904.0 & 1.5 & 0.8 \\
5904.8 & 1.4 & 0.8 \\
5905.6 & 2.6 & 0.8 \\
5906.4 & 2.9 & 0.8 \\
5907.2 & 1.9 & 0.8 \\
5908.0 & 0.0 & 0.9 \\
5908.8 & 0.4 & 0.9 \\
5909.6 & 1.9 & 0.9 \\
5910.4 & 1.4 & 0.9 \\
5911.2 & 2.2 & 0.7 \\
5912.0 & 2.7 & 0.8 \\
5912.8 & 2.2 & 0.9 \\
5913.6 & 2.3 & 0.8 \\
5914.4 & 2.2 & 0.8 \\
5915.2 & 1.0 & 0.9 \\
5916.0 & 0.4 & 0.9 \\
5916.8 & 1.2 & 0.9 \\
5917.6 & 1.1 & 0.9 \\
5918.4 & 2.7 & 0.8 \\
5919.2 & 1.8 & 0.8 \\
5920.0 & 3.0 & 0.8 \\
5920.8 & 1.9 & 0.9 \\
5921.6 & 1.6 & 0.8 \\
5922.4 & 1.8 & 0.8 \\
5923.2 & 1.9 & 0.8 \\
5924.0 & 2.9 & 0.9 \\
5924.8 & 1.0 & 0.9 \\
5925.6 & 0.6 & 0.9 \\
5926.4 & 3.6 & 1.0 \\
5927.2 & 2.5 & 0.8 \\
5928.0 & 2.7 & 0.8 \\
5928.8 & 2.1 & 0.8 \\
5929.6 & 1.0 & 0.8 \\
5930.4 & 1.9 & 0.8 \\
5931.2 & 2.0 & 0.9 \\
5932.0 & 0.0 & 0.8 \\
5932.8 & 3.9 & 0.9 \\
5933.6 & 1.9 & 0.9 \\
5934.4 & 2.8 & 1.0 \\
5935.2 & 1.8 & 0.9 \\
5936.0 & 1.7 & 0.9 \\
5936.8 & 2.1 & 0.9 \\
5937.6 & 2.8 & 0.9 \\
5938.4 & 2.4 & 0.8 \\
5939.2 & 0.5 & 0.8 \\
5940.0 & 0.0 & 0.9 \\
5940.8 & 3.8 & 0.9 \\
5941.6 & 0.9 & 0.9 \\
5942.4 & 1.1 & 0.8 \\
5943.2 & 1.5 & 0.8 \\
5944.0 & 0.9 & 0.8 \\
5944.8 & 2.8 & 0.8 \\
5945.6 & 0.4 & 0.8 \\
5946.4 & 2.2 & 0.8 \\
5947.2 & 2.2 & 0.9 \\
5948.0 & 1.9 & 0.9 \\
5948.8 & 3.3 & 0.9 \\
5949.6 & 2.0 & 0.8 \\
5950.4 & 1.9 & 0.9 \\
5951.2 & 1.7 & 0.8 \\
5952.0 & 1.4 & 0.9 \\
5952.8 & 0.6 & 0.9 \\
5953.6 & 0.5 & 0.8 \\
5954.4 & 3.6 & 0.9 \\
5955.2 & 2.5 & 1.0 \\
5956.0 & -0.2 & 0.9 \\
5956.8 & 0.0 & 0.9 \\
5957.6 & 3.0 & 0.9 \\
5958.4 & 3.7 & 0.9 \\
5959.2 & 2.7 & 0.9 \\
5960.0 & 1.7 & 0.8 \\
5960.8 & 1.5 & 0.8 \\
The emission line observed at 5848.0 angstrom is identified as [O III] 5007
